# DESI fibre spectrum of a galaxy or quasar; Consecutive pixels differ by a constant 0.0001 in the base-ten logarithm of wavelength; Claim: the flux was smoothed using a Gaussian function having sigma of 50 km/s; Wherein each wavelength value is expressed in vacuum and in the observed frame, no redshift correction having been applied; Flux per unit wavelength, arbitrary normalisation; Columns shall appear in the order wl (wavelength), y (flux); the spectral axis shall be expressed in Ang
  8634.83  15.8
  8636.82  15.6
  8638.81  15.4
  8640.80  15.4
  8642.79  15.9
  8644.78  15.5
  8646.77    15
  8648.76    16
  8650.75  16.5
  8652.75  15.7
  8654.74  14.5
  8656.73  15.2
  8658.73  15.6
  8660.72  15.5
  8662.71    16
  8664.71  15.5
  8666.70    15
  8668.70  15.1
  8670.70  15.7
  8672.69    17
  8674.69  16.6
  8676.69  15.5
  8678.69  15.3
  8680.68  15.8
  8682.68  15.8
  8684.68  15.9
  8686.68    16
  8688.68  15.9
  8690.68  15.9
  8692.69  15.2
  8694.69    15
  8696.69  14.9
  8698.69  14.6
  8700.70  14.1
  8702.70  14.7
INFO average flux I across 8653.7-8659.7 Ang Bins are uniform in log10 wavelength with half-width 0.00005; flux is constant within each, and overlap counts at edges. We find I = 15.1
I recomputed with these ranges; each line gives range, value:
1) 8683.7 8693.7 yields 15.8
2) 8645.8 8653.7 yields 15.8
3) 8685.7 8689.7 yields 16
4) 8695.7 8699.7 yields 14.7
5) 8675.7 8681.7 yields 15.5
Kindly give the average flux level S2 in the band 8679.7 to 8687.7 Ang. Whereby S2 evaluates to 15.9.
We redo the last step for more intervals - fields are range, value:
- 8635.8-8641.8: 15.5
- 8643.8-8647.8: 15.3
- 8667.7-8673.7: 15.9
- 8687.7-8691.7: 15.9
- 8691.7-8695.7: 15.1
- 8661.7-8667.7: 15.5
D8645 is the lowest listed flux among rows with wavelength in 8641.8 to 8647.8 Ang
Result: 15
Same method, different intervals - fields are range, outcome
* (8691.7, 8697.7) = 14.9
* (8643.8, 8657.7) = 14.5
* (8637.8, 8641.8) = 15.4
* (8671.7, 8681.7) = 15.3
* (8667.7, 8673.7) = 15.1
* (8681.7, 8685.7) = 15.8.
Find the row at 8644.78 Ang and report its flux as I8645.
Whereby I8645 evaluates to 15.5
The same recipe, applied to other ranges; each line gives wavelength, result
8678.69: 15.3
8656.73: 15.2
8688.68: 15.9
